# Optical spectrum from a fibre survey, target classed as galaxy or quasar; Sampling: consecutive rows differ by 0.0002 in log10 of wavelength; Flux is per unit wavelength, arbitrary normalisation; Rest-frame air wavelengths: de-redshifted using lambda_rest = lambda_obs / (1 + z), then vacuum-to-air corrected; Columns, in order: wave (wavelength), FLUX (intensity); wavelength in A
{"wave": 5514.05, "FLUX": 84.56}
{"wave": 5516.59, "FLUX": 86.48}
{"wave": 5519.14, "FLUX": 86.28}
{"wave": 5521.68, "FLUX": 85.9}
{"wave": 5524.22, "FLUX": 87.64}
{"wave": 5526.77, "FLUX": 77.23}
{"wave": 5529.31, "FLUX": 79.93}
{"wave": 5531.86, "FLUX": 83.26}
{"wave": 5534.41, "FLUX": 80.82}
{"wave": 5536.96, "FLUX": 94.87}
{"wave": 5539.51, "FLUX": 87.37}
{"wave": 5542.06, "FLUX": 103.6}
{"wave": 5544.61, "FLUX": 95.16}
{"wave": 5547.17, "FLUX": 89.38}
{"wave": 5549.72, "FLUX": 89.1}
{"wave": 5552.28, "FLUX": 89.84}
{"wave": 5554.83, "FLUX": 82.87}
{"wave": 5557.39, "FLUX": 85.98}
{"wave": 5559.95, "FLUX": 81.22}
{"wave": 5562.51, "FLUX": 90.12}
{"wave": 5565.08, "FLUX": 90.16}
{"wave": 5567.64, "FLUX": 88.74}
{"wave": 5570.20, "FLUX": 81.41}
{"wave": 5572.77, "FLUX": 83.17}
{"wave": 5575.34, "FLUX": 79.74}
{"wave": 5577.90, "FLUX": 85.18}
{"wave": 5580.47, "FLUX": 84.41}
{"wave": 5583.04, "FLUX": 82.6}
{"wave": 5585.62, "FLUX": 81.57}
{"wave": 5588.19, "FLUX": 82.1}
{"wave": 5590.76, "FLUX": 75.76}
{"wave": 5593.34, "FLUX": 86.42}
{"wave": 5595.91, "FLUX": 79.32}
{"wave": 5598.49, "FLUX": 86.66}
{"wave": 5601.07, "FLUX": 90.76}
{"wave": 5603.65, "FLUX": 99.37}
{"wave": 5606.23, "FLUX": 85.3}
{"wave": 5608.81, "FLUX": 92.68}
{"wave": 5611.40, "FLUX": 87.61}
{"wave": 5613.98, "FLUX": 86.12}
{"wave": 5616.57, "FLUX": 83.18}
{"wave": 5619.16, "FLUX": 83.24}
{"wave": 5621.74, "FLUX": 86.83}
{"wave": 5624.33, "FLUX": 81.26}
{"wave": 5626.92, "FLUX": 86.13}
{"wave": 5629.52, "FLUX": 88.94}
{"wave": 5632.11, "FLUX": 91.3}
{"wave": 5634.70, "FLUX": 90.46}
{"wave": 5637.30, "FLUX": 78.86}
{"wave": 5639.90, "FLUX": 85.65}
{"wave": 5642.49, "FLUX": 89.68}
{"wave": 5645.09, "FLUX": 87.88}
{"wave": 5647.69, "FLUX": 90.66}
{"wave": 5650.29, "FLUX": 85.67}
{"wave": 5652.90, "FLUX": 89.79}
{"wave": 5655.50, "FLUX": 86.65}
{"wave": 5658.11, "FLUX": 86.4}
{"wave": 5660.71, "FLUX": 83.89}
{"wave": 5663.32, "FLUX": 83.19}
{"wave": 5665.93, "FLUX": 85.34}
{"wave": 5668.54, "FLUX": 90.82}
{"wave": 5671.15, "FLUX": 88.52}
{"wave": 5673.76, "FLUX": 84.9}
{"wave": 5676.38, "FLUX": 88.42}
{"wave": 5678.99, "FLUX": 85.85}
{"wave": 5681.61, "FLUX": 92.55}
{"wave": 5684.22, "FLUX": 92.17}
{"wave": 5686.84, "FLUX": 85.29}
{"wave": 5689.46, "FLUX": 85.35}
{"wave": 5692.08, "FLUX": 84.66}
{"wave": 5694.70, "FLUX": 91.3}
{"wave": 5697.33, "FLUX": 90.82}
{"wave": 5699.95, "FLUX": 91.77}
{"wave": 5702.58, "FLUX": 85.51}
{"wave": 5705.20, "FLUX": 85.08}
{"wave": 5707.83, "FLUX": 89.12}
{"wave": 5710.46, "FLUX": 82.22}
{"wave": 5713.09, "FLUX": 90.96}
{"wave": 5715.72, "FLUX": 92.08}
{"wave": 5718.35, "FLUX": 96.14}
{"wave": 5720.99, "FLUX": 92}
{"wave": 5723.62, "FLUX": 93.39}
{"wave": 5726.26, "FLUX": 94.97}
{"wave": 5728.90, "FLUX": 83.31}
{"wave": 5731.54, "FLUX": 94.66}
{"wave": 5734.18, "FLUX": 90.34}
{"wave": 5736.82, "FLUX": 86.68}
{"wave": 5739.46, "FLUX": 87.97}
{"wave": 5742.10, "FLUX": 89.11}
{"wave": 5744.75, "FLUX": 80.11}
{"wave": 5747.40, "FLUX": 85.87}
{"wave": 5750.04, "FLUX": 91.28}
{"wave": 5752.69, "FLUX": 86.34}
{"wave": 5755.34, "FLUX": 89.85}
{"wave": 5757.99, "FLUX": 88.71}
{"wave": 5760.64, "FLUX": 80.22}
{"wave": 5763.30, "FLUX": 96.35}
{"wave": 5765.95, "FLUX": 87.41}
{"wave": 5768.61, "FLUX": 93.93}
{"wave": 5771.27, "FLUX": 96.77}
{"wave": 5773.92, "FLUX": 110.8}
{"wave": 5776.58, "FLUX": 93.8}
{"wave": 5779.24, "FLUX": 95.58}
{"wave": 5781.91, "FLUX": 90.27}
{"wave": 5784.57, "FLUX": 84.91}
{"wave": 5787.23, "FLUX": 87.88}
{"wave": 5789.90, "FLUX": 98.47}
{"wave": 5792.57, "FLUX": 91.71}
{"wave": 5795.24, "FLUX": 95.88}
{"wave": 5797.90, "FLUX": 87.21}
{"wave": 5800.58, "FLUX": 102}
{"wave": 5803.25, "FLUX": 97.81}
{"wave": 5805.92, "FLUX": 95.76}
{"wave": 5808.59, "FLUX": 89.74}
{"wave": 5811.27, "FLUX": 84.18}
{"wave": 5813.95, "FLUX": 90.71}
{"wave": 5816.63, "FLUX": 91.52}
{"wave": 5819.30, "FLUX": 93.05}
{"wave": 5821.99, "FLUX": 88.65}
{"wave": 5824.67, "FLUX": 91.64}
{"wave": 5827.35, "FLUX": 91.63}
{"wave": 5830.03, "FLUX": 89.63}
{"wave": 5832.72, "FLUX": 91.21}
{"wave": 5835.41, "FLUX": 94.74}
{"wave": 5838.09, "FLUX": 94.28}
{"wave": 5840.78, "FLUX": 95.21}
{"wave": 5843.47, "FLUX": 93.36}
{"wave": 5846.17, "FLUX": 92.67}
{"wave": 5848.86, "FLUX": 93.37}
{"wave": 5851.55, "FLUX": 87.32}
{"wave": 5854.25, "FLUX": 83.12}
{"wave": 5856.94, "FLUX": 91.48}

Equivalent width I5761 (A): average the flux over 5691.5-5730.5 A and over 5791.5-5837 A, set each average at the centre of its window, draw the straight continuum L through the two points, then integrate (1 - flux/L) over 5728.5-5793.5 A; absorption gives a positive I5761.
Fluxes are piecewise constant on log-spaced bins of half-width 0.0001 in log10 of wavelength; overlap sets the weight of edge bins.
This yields 0.23 A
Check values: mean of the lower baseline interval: 89.7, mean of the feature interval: 90.6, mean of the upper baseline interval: 92.2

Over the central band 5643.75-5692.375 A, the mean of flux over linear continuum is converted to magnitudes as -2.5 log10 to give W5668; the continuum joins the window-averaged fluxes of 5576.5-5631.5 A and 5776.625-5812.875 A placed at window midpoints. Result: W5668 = 0.01 mag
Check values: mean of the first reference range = 85.6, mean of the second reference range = 92.4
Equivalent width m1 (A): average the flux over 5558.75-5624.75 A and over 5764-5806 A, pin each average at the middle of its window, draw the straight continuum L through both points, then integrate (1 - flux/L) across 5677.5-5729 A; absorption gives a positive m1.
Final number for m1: 0.7 A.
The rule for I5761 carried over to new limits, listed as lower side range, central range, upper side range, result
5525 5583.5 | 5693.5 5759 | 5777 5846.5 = 0.84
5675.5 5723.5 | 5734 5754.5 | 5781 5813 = 0.77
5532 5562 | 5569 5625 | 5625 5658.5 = 2.11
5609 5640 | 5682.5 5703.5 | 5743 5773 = -0.21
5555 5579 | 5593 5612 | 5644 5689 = -0.62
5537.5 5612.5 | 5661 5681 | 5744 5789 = 0.47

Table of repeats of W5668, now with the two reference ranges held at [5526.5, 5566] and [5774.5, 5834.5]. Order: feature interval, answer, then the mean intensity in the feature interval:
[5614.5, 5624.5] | 0.06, 84.1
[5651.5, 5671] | 0.04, 86.7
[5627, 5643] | 0.03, 87.3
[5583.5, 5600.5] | 0.08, 82.4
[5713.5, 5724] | -0.03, 93.2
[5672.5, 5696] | 0.03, 87.8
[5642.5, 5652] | 0.01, 88.3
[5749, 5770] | 0.03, 89.2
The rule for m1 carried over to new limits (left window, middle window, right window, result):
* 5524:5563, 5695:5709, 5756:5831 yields 0.3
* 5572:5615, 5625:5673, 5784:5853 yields -0.1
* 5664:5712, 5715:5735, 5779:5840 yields -0.7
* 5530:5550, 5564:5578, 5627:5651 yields 0.8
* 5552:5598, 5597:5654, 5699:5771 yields -1.4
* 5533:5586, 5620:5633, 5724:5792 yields 0.2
